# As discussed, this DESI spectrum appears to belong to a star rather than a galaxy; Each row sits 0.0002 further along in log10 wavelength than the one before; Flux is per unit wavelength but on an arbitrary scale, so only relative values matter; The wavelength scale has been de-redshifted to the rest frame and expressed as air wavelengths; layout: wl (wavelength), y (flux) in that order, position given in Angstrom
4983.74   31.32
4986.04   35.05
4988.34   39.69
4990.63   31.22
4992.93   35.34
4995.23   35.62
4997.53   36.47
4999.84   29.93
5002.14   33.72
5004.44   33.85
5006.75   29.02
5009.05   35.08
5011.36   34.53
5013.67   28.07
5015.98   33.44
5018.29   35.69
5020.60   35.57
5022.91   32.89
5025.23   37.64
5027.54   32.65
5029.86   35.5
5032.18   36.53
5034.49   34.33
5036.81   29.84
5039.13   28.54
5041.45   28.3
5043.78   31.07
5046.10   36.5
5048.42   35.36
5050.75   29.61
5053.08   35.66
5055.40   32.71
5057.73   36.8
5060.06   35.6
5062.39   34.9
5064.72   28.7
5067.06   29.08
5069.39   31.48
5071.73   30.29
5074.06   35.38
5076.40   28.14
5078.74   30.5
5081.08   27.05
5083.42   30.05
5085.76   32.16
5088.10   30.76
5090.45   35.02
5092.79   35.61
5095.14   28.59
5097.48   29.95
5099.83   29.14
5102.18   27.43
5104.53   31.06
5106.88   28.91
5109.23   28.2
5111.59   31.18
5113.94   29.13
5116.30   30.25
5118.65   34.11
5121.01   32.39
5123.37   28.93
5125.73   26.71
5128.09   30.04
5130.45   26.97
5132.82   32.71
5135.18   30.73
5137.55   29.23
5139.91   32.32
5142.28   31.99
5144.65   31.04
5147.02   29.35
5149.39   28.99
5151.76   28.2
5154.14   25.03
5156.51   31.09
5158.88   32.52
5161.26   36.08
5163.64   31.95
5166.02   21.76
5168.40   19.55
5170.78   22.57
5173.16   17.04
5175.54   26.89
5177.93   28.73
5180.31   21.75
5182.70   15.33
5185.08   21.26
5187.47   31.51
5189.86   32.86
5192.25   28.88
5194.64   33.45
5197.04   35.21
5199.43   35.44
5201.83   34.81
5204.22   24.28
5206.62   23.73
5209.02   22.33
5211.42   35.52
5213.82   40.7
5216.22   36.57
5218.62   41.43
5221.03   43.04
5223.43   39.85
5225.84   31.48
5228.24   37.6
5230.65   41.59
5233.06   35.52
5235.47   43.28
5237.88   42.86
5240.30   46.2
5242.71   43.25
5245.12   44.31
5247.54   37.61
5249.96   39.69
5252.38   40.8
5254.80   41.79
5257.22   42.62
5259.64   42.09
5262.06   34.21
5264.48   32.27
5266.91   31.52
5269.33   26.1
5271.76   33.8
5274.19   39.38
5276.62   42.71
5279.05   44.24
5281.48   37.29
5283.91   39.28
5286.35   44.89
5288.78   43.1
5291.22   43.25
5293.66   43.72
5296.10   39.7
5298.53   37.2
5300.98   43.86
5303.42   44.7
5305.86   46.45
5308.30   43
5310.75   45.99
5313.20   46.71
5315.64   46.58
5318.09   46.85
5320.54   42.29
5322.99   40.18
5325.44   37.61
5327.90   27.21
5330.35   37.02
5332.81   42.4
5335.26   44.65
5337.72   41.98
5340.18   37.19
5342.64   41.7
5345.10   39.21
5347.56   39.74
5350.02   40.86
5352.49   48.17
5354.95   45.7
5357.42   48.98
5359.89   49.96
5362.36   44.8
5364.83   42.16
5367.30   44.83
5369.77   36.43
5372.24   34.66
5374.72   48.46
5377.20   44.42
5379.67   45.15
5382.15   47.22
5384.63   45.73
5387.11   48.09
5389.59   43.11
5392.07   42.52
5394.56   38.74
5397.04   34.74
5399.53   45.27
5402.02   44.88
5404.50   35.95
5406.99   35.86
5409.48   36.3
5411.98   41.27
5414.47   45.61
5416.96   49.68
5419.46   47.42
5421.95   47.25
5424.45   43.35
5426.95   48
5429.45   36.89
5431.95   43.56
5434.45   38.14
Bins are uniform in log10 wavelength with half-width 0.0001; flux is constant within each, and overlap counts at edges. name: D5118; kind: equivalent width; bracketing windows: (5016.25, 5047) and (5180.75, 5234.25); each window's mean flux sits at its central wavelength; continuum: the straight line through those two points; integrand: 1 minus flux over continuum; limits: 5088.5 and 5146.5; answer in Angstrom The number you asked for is 4.6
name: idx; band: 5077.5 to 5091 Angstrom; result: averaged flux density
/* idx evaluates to 30.7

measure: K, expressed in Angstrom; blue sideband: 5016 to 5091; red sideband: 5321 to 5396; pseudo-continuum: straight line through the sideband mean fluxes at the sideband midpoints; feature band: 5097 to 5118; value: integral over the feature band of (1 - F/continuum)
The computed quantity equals 2.9 Angstrom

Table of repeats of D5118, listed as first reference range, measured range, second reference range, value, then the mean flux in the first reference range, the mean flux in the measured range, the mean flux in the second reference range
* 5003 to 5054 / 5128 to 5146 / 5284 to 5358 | 2.9 Angstrom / 33.2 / 30.6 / 42.3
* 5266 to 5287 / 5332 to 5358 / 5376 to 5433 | -1.3 Angstrom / 37.6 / 42.6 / 43.1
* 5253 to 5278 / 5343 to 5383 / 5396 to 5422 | -3.3 Angstrom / 36.8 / 43.7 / 42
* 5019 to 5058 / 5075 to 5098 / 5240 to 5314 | 2.7 Angstrom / 33.4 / 30.9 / 40.6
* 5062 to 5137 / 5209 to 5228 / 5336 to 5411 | -0.9 Angstrom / 30.4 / 37.3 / 42.4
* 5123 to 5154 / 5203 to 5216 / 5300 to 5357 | 1.7 Angstrom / 29.6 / 29.9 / 42.3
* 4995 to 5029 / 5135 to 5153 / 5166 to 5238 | 1.0 Angstrom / 33.6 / 30.2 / 31.2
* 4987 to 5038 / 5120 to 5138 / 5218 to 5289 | 3.4 Angstrom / 33.9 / 29.7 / 39.4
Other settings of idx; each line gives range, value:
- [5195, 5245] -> 36.9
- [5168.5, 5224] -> 29.8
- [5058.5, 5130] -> 30.7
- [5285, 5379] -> 42.6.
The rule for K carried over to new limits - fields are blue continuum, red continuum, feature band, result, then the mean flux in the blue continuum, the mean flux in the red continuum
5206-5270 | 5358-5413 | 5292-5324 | -2.9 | 37.9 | 42.4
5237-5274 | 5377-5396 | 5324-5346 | 1.7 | 38.6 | 44.3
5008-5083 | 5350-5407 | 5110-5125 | 1.8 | 32.7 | 43.4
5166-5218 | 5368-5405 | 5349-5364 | -2.3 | 28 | 42.5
